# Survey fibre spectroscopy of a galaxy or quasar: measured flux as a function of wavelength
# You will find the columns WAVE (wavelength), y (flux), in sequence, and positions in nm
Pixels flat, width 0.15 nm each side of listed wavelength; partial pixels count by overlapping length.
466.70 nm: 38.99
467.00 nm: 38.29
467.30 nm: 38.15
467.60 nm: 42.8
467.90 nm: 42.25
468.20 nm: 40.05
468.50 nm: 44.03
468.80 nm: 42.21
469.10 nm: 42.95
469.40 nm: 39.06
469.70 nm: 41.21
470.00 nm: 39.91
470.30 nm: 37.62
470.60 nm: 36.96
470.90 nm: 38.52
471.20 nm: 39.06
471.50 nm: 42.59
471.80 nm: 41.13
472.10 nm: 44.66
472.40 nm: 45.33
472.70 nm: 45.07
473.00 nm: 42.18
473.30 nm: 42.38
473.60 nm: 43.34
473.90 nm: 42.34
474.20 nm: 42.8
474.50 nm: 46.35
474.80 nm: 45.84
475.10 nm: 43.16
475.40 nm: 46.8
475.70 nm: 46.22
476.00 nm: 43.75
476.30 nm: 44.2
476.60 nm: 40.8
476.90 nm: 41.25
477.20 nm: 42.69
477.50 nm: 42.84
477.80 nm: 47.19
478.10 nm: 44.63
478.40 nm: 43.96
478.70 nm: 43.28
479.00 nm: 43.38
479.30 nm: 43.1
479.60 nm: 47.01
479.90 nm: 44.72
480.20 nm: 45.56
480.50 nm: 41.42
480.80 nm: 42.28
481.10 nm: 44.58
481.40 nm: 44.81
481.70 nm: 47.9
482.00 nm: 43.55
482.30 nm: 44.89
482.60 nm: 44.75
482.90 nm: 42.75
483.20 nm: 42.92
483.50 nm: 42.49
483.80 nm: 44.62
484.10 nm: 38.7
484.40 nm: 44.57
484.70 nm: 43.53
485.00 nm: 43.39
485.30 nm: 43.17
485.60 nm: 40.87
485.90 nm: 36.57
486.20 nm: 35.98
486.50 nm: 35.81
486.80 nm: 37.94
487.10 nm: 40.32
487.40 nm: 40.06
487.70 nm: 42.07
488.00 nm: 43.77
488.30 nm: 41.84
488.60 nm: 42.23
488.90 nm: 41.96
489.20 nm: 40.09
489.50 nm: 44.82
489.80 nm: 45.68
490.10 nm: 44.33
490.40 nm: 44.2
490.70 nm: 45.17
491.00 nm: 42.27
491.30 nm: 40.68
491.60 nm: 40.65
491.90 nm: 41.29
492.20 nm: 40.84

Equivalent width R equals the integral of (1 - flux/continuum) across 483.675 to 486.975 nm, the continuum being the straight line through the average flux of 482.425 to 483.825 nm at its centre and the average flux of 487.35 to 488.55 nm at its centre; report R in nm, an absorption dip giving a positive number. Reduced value 0.186 nm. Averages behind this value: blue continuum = 43.4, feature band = 40.4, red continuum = 42.1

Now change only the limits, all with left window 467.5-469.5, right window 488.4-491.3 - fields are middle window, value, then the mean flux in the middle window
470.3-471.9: 0.10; 39.4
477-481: -0.13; 44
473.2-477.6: -0.14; 43.7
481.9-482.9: -0.03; 44.2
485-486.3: 0.10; 39.8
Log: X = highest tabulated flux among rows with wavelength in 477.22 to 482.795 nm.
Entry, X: 47.9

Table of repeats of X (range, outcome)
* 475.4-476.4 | 46.22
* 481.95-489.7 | 44.89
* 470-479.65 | 47.19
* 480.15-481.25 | 45.56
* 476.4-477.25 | 42.69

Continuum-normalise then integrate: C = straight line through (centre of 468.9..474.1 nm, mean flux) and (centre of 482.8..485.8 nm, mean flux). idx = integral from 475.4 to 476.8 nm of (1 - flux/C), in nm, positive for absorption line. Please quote -0.07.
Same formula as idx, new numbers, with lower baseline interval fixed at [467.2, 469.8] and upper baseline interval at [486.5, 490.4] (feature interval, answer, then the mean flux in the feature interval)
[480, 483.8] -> -0.20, 44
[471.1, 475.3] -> -0.18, 43.4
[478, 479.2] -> -0.06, 43.7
